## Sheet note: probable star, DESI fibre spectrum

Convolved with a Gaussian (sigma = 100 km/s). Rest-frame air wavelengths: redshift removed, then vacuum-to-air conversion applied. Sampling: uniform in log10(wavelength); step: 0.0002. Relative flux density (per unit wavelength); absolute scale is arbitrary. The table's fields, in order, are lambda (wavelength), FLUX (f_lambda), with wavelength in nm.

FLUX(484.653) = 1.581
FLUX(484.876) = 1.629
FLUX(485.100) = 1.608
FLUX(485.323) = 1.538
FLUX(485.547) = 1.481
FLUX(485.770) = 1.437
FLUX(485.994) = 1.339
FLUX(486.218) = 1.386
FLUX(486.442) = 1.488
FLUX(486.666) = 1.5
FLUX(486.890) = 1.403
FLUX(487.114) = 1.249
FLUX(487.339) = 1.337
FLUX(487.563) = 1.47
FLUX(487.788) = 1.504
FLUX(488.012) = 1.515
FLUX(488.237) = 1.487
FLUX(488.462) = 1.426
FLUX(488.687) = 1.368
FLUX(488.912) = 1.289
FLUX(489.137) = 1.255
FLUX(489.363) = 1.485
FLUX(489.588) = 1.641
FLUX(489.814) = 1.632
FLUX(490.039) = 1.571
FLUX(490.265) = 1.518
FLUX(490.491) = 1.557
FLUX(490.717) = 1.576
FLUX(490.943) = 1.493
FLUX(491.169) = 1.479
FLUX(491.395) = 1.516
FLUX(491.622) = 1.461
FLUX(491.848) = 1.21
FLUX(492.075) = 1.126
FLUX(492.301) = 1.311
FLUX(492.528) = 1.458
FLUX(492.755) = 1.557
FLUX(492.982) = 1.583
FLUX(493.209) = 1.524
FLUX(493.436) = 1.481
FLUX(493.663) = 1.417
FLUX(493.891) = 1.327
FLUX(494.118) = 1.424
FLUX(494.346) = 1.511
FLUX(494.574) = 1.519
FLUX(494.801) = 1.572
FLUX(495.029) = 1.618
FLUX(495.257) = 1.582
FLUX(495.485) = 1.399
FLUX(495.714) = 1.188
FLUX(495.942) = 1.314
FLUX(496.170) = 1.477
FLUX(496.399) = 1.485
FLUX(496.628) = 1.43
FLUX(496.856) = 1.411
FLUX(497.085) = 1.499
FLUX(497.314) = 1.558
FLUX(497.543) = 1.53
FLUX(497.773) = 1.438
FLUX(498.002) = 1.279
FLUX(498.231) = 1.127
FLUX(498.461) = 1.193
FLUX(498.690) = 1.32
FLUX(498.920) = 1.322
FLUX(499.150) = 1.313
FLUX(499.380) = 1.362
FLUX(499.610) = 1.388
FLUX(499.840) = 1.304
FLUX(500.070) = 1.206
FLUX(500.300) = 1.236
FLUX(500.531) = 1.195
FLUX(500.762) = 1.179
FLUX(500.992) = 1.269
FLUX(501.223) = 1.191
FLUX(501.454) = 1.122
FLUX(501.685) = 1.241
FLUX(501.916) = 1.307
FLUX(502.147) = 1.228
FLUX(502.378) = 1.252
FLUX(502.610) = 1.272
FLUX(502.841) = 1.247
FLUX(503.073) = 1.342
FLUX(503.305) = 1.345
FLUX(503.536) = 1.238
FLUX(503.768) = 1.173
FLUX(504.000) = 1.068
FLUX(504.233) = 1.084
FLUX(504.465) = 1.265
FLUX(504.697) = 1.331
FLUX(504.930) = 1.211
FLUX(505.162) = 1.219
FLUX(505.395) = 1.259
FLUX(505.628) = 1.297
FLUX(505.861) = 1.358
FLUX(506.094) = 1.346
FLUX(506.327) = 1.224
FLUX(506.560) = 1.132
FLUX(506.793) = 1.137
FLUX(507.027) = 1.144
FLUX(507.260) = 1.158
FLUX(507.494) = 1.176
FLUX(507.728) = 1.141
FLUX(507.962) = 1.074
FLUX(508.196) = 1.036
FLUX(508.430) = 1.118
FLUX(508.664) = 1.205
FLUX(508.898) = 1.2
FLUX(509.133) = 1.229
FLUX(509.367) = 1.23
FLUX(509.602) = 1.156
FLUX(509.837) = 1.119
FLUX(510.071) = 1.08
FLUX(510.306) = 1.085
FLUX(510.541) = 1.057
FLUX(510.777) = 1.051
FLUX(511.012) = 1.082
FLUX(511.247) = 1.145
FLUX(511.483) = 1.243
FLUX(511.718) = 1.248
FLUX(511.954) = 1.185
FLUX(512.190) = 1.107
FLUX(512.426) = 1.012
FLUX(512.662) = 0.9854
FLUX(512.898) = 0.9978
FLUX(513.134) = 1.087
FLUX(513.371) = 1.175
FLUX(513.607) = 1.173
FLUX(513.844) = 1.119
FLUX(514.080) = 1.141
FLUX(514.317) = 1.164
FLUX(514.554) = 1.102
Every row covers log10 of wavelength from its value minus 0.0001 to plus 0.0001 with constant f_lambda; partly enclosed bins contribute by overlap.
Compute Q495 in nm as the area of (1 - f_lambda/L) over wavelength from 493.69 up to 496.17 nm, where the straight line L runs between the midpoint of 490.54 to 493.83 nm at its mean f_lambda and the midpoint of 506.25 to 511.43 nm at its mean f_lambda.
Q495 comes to -0.10 nm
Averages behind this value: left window 1.44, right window 1.14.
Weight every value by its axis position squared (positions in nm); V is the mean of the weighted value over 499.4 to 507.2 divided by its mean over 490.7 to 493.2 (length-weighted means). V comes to 0.9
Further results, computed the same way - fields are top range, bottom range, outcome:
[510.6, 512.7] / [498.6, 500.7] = 0.91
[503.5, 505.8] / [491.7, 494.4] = 0.90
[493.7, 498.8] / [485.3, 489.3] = 1.04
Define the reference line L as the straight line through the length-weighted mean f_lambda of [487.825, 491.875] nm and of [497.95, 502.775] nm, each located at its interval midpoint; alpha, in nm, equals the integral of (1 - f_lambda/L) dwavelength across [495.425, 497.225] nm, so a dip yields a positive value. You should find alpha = -0.09 nm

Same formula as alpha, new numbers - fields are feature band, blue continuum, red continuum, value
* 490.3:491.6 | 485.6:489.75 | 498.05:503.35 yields -0.13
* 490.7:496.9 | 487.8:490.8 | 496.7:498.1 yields 0.11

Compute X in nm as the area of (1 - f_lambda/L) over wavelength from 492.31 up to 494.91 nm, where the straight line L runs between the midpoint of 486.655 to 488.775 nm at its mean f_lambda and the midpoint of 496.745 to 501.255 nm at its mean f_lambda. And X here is -0.21 nm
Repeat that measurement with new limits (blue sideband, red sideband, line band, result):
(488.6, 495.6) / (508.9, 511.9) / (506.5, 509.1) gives 0.110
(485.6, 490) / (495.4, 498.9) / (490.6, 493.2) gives -0.053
